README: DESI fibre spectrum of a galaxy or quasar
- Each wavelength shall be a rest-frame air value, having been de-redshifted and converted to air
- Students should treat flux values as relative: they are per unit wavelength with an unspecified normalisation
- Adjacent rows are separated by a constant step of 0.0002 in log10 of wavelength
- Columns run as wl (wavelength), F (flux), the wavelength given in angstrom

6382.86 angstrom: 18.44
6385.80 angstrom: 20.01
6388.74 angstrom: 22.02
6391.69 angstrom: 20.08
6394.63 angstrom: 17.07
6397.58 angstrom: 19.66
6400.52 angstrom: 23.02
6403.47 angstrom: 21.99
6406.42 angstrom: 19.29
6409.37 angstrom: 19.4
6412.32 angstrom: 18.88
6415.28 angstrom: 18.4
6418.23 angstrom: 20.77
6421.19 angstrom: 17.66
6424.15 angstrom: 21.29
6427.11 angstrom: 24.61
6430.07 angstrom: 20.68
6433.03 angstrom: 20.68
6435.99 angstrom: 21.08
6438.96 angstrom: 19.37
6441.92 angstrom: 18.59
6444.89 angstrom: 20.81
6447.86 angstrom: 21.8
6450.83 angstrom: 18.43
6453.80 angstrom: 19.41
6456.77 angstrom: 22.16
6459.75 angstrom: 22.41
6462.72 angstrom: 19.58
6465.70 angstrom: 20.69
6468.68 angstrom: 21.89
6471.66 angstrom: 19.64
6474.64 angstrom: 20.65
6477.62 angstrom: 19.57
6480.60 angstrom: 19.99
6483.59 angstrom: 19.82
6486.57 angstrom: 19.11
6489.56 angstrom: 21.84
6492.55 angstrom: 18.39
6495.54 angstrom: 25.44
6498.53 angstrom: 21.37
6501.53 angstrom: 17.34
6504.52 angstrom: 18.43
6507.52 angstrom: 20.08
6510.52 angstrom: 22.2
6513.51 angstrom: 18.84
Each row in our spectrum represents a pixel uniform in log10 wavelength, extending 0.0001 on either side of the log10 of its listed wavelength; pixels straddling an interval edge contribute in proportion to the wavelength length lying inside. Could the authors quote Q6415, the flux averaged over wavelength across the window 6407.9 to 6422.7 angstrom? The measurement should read 19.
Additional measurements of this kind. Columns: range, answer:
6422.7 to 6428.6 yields 23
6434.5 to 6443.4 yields 19.7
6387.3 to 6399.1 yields 19.7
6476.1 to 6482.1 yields 19.8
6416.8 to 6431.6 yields 21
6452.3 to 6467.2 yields 20.8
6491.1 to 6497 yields 21.9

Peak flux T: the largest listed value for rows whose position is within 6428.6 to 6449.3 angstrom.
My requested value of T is 21.8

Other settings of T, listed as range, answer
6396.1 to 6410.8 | 23.02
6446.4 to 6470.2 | 22.41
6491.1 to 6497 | 25.44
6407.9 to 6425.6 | 21.29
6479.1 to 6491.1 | 21.84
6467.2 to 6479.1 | 21.89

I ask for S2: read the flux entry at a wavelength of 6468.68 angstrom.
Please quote 21.89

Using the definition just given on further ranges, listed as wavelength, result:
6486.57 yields 19.11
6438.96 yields 19.37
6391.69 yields 20.08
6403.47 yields 21.99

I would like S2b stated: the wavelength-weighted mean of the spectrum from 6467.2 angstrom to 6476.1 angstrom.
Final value 20.7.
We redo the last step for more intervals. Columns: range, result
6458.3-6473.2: 20.8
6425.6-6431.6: 22.6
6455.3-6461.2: 22.3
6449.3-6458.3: 20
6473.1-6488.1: 19.8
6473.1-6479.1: 20.1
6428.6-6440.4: 20.5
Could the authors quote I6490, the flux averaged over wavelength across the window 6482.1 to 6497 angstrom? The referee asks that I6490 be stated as 20.9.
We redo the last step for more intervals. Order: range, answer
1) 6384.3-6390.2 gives 21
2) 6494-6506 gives 20.6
